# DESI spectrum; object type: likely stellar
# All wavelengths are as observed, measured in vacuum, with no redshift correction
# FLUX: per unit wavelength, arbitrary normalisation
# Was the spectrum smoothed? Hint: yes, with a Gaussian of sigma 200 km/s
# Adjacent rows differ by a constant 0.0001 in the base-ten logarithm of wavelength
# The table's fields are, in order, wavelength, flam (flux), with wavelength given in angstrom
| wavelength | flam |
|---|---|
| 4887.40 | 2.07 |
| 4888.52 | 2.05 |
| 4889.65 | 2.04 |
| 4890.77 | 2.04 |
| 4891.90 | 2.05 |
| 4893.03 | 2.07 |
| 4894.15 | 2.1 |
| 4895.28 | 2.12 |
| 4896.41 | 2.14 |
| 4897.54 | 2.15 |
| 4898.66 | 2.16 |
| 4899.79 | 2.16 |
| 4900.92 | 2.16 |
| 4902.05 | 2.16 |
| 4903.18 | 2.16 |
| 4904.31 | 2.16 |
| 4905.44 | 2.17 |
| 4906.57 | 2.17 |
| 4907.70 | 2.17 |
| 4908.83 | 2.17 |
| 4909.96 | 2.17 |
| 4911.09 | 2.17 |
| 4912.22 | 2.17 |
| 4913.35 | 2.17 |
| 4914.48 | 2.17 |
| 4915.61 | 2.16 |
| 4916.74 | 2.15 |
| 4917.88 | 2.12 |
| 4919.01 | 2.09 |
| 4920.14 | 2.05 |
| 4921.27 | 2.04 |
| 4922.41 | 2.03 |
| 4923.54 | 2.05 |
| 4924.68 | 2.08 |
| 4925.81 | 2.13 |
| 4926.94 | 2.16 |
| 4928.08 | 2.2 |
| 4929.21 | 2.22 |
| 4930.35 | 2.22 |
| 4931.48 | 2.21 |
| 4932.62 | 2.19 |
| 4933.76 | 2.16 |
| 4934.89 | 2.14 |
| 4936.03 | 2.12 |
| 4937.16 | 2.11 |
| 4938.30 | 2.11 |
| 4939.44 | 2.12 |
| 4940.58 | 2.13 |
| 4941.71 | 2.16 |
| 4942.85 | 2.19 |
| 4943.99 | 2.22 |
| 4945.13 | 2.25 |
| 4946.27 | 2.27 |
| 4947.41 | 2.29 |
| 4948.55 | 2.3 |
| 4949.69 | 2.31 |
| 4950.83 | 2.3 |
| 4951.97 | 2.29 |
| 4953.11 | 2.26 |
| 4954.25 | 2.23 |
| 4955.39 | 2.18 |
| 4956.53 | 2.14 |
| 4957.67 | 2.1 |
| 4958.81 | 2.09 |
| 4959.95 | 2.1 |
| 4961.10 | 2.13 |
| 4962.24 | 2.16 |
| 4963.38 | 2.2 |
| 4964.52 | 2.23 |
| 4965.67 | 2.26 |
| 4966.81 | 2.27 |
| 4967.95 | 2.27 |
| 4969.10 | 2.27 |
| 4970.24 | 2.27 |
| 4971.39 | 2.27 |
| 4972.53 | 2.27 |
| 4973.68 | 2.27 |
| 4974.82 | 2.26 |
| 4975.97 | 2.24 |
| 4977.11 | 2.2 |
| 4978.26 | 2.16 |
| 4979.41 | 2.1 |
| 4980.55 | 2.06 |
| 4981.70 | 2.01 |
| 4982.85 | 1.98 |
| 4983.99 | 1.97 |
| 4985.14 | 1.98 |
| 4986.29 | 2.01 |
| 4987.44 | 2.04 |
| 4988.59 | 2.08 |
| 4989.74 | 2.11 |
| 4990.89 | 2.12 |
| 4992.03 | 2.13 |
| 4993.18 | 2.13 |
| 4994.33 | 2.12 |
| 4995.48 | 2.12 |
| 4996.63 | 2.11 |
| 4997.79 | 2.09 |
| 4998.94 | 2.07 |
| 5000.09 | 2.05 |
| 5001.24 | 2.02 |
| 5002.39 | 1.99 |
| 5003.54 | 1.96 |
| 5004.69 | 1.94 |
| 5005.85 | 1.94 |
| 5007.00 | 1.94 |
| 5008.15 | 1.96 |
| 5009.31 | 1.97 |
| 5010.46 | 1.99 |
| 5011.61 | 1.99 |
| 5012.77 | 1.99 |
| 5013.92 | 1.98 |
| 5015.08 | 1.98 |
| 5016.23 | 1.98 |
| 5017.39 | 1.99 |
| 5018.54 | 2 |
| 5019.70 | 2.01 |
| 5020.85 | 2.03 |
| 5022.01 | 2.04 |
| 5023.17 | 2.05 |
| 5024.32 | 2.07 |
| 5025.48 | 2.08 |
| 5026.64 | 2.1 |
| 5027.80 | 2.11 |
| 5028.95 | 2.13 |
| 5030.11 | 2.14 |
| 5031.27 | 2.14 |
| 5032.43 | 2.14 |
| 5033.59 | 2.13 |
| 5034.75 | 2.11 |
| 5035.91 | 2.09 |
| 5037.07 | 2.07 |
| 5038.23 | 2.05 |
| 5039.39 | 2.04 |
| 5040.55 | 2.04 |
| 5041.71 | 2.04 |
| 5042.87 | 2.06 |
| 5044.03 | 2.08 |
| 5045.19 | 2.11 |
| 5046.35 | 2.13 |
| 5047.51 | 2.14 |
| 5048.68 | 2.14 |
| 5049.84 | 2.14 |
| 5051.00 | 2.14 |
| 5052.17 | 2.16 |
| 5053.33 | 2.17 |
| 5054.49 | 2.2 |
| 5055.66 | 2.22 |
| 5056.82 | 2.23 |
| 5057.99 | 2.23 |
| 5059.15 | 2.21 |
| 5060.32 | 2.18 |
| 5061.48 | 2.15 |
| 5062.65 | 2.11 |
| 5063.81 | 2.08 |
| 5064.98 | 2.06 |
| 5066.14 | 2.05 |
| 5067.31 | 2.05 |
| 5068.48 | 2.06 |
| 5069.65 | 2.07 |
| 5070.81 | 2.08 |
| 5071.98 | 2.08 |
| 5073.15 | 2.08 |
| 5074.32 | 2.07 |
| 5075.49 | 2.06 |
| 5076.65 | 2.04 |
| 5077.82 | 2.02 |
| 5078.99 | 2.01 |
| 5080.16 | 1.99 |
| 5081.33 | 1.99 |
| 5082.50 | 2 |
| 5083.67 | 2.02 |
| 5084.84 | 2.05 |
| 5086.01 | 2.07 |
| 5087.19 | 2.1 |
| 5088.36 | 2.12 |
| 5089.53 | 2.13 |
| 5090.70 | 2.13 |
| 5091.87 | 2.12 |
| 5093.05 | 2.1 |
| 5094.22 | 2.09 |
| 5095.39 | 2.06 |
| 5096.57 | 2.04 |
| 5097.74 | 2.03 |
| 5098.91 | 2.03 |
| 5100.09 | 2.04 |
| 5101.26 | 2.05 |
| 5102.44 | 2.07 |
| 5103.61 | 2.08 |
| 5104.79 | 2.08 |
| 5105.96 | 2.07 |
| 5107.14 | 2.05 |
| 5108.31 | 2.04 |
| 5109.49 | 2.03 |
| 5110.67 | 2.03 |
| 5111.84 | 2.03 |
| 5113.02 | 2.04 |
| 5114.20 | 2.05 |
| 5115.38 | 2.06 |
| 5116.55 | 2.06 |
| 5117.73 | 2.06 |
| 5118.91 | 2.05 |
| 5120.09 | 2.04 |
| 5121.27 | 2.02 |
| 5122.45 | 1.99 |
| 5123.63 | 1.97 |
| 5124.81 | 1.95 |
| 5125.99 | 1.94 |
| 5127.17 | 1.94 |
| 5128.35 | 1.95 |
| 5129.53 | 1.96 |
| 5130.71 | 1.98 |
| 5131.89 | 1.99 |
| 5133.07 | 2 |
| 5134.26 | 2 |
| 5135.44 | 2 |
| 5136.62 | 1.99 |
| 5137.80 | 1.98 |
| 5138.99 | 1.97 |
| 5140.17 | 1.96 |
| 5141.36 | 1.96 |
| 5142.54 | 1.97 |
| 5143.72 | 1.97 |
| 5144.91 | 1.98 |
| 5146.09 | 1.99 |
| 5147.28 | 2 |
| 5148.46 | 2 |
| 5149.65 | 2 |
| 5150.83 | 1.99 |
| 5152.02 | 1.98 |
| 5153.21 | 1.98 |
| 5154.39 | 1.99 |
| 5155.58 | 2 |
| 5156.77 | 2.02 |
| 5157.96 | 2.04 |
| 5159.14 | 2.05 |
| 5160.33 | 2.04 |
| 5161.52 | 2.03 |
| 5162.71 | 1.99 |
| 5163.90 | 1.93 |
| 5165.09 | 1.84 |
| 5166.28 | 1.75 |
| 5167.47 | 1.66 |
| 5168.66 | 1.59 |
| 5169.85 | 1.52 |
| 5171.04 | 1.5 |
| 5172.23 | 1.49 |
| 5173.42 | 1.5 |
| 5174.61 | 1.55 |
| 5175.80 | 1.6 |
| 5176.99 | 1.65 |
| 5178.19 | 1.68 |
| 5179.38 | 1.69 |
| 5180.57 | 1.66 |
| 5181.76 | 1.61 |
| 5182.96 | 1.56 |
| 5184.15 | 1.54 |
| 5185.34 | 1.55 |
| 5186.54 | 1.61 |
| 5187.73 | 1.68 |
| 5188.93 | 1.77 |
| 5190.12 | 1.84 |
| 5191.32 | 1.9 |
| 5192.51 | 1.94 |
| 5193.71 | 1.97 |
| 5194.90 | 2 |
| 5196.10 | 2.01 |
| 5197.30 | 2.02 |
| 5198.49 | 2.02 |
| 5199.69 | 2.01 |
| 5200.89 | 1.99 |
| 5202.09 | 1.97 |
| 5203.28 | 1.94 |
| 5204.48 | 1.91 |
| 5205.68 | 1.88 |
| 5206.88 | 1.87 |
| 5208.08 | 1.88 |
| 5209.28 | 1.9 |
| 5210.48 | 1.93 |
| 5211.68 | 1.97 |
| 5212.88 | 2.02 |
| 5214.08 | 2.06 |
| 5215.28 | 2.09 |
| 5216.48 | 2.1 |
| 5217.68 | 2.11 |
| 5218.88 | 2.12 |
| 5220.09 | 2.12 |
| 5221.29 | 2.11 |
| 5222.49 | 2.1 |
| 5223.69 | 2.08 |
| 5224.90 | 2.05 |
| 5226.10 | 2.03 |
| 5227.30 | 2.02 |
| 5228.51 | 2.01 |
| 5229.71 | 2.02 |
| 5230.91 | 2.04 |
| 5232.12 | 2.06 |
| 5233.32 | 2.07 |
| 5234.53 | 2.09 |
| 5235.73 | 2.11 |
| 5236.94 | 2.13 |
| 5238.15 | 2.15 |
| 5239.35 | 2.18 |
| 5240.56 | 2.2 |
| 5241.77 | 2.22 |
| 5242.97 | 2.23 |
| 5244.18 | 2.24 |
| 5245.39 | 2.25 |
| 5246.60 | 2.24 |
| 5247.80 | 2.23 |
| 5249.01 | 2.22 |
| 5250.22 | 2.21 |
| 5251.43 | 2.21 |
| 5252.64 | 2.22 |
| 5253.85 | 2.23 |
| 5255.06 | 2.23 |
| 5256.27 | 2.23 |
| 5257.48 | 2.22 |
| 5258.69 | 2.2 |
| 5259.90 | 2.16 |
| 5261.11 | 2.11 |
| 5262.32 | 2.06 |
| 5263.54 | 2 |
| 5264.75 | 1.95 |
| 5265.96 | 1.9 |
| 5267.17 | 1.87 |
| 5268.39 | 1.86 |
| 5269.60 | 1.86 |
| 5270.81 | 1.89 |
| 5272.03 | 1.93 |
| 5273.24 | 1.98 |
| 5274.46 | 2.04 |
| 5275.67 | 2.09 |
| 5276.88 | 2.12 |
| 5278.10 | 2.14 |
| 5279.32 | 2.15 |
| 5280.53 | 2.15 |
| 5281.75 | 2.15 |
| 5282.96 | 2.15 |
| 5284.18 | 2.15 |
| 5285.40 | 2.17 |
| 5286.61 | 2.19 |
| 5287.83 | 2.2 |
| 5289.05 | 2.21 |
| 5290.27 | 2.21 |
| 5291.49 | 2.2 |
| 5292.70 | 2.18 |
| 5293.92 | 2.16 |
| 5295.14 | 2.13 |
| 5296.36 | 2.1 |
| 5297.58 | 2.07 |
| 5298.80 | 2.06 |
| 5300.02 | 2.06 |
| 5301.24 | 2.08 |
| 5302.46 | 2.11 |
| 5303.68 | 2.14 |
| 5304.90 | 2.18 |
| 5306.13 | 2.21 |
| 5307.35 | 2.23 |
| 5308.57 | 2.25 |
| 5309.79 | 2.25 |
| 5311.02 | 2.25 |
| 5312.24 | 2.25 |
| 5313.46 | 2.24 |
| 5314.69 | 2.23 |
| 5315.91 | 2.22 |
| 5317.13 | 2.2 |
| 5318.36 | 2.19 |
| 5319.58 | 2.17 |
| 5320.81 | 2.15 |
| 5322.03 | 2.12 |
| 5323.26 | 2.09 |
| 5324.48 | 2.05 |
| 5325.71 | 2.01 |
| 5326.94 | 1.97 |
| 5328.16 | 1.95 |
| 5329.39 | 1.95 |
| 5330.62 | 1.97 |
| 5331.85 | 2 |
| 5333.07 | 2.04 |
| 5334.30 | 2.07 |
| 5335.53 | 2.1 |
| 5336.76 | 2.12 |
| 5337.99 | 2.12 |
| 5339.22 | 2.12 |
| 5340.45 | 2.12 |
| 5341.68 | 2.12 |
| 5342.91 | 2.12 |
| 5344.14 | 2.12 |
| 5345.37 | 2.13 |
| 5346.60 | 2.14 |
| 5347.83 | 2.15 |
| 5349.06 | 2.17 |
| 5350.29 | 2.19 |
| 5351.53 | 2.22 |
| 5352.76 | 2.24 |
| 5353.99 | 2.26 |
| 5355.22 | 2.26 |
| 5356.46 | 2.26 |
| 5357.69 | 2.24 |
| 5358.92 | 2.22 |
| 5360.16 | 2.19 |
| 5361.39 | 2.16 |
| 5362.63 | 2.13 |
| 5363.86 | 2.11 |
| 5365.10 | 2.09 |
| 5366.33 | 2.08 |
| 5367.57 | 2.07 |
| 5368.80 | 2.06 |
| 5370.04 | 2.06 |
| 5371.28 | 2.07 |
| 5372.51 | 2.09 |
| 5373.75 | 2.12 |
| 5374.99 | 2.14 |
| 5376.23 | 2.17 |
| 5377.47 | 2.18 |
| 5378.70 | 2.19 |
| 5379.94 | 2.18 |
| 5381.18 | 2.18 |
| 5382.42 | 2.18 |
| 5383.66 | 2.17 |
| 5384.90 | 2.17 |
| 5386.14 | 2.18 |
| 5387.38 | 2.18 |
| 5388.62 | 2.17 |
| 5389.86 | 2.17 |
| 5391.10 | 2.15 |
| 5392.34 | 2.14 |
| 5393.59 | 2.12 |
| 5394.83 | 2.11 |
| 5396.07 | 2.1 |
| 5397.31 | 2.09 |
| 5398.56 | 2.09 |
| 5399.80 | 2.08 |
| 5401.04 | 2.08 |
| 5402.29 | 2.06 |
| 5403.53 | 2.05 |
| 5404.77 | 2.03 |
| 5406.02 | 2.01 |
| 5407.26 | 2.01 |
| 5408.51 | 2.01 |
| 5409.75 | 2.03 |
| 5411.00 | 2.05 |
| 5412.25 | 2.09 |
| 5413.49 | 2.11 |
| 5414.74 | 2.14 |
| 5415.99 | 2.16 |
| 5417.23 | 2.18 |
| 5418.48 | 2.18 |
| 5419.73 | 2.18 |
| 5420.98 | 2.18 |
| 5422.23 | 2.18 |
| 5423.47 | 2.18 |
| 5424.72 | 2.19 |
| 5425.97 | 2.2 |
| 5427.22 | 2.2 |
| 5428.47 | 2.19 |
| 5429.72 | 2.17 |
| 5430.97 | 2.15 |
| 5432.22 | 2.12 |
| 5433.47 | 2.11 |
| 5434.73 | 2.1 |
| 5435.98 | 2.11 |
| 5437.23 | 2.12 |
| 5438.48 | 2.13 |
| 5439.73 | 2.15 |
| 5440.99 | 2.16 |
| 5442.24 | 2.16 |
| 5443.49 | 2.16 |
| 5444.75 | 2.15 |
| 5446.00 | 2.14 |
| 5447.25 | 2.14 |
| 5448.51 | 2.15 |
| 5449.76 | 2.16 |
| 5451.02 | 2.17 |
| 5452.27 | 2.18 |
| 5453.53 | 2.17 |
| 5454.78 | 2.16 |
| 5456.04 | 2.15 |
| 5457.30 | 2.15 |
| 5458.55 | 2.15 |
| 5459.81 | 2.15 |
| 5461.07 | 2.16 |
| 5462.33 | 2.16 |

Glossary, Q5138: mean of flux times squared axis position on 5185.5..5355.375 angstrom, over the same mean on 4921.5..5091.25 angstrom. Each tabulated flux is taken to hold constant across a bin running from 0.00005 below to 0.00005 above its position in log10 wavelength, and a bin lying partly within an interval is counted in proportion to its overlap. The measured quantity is 1.10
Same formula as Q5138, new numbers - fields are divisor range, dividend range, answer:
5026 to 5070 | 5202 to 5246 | 1.04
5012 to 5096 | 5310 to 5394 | 1.15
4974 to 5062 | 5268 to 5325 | 1.14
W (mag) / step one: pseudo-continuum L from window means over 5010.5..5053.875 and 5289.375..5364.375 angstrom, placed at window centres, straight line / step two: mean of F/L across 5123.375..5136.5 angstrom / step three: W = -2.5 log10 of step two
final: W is 0.067 mag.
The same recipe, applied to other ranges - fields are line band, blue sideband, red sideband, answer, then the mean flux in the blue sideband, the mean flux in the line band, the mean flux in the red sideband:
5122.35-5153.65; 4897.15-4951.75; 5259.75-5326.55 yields 0.08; 2.17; 1.98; 2.11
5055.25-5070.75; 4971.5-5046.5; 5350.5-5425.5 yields -0.03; 2.07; 2.13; 2.14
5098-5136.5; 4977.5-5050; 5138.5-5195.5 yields -0.07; 2.05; 2.02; 1.82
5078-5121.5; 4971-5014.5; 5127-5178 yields -0.06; 2.07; 2.05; 1.89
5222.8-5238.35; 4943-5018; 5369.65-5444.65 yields 0.03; 2.12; 2.06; 2.13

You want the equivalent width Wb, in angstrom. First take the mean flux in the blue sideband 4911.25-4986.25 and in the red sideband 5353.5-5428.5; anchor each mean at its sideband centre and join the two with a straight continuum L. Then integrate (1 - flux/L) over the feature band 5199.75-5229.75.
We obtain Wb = 1.9 angstrom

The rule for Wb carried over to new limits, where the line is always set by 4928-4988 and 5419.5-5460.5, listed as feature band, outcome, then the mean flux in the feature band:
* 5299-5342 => 0.8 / 2.12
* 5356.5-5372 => 0.2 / 2.13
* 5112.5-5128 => 1.1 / 2.01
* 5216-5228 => 0.5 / 2.08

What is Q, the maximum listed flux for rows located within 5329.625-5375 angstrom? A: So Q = 2.26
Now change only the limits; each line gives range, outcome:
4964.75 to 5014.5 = 2.27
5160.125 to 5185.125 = 2.04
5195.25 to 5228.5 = 2.12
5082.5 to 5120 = 2.13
